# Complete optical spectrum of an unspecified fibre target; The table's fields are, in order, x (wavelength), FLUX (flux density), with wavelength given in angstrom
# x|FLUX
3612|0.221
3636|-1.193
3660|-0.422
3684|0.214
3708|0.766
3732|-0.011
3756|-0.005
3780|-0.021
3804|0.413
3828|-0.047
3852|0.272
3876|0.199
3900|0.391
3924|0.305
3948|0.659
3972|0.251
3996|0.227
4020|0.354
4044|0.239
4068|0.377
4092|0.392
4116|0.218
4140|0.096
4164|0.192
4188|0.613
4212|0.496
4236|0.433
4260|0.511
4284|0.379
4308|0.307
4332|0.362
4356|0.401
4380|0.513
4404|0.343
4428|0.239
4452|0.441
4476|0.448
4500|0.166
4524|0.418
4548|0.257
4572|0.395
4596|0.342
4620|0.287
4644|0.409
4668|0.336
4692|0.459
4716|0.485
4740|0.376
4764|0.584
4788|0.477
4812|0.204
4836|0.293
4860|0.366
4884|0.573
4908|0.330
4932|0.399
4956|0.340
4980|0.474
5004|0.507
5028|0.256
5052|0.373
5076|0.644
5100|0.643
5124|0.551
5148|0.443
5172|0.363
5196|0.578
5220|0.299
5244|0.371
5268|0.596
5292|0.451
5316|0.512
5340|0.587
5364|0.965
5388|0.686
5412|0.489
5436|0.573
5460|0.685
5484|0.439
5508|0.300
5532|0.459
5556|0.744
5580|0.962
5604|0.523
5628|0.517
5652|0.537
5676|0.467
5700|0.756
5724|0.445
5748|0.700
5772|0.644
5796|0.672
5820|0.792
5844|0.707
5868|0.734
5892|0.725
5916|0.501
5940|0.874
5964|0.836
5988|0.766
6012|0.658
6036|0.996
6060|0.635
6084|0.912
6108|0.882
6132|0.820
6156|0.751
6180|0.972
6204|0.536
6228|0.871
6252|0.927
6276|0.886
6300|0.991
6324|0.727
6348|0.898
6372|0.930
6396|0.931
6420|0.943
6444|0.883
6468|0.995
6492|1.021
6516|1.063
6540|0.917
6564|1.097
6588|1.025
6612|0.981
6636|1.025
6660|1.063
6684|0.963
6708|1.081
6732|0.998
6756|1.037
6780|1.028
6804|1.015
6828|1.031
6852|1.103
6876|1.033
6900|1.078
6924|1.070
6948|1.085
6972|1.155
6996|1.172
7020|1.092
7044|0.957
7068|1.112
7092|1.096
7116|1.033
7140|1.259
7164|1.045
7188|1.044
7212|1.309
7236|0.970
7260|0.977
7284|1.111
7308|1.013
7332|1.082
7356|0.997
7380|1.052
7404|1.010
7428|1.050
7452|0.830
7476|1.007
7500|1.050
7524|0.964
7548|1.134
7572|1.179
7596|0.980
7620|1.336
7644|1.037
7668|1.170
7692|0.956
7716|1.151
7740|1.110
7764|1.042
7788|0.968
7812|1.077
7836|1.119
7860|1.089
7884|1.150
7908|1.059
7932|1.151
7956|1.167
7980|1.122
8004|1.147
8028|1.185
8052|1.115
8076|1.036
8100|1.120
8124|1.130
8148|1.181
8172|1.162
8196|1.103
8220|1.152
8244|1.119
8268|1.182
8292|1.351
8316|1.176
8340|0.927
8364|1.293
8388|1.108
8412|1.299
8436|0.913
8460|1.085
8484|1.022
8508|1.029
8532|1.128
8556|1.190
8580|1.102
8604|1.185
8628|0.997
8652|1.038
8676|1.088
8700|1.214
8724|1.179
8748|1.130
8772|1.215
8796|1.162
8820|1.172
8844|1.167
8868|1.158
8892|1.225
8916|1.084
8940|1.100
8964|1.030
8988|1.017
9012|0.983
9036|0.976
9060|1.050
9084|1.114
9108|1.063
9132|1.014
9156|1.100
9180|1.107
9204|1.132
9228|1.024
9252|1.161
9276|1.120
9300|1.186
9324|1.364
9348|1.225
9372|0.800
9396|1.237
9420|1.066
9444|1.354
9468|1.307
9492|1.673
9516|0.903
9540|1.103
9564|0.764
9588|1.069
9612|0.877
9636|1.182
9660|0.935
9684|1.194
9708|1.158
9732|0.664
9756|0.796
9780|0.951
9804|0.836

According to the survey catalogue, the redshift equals 0.441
